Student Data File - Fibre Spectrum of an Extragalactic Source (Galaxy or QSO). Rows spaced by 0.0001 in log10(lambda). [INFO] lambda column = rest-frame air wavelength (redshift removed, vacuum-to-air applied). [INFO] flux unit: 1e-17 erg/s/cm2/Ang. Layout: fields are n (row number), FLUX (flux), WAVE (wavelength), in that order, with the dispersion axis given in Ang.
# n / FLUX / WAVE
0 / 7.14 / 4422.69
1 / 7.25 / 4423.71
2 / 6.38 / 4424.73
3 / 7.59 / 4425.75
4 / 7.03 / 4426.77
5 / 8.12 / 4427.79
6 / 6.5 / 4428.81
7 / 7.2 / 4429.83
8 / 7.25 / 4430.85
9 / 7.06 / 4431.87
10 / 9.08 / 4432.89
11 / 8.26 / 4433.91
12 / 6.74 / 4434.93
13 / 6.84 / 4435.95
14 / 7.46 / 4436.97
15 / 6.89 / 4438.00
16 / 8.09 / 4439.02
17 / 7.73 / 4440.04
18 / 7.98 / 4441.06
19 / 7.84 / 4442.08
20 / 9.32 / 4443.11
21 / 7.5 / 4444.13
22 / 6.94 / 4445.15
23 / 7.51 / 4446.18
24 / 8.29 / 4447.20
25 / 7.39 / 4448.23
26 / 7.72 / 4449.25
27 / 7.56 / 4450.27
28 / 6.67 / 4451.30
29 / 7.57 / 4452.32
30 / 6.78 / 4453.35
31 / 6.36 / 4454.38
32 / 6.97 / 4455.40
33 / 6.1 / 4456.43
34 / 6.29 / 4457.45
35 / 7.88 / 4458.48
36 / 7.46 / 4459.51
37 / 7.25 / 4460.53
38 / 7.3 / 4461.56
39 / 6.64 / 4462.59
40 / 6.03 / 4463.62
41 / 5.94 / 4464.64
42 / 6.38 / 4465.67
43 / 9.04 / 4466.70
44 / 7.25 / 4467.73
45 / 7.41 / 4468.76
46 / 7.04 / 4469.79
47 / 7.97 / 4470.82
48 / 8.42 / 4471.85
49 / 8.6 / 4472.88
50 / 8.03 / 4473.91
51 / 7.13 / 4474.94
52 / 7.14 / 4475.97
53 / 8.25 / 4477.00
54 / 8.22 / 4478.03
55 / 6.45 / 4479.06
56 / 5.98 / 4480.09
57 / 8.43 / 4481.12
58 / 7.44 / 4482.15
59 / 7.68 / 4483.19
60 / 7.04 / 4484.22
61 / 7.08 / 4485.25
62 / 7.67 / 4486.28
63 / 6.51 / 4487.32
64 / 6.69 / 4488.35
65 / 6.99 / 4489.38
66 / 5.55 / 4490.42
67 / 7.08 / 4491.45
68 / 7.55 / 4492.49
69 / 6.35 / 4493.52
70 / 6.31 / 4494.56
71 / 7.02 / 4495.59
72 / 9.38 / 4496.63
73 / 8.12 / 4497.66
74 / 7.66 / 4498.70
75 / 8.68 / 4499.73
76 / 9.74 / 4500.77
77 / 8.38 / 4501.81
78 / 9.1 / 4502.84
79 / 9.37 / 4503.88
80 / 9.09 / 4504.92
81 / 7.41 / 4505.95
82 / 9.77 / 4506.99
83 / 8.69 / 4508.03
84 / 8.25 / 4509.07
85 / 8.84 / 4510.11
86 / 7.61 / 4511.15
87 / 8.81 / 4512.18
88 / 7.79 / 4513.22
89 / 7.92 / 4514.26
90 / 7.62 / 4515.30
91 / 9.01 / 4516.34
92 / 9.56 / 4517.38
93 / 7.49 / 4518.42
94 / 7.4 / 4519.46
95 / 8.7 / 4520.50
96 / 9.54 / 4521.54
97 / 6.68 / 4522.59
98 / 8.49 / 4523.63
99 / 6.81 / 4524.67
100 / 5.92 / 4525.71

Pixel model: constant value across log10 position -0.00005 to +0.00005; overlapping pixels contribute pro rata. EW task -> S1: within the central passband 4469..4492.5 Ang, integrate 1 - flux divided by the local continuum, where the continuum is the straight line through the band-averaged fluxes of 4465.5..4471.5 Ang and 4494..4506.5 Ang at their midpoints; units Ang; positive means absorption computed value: 1.6 Ang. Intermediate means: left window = 7.6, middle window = 7.34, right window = 8.35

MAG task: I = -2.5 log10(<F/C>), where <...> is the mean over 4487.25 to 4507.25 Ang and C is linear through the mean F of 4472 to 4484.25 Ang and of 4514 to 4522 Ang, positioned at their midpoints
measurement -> 0.02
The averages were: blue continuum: 7.58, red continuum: 8.41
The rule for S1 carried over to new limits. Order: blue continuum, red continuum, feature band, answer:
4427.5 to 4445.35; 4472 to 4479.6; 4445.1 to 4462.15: 1.06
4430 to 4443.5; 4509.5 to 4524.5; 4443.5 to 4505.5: 3.93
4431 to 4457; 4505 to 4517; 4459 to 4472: 0.92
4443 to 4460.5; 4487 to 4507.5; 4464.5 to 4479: -0.21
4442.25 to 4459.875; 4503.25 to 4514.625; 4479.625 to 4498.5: 2.18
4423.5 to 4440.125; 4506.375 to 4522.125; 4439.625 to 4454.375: -0.03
